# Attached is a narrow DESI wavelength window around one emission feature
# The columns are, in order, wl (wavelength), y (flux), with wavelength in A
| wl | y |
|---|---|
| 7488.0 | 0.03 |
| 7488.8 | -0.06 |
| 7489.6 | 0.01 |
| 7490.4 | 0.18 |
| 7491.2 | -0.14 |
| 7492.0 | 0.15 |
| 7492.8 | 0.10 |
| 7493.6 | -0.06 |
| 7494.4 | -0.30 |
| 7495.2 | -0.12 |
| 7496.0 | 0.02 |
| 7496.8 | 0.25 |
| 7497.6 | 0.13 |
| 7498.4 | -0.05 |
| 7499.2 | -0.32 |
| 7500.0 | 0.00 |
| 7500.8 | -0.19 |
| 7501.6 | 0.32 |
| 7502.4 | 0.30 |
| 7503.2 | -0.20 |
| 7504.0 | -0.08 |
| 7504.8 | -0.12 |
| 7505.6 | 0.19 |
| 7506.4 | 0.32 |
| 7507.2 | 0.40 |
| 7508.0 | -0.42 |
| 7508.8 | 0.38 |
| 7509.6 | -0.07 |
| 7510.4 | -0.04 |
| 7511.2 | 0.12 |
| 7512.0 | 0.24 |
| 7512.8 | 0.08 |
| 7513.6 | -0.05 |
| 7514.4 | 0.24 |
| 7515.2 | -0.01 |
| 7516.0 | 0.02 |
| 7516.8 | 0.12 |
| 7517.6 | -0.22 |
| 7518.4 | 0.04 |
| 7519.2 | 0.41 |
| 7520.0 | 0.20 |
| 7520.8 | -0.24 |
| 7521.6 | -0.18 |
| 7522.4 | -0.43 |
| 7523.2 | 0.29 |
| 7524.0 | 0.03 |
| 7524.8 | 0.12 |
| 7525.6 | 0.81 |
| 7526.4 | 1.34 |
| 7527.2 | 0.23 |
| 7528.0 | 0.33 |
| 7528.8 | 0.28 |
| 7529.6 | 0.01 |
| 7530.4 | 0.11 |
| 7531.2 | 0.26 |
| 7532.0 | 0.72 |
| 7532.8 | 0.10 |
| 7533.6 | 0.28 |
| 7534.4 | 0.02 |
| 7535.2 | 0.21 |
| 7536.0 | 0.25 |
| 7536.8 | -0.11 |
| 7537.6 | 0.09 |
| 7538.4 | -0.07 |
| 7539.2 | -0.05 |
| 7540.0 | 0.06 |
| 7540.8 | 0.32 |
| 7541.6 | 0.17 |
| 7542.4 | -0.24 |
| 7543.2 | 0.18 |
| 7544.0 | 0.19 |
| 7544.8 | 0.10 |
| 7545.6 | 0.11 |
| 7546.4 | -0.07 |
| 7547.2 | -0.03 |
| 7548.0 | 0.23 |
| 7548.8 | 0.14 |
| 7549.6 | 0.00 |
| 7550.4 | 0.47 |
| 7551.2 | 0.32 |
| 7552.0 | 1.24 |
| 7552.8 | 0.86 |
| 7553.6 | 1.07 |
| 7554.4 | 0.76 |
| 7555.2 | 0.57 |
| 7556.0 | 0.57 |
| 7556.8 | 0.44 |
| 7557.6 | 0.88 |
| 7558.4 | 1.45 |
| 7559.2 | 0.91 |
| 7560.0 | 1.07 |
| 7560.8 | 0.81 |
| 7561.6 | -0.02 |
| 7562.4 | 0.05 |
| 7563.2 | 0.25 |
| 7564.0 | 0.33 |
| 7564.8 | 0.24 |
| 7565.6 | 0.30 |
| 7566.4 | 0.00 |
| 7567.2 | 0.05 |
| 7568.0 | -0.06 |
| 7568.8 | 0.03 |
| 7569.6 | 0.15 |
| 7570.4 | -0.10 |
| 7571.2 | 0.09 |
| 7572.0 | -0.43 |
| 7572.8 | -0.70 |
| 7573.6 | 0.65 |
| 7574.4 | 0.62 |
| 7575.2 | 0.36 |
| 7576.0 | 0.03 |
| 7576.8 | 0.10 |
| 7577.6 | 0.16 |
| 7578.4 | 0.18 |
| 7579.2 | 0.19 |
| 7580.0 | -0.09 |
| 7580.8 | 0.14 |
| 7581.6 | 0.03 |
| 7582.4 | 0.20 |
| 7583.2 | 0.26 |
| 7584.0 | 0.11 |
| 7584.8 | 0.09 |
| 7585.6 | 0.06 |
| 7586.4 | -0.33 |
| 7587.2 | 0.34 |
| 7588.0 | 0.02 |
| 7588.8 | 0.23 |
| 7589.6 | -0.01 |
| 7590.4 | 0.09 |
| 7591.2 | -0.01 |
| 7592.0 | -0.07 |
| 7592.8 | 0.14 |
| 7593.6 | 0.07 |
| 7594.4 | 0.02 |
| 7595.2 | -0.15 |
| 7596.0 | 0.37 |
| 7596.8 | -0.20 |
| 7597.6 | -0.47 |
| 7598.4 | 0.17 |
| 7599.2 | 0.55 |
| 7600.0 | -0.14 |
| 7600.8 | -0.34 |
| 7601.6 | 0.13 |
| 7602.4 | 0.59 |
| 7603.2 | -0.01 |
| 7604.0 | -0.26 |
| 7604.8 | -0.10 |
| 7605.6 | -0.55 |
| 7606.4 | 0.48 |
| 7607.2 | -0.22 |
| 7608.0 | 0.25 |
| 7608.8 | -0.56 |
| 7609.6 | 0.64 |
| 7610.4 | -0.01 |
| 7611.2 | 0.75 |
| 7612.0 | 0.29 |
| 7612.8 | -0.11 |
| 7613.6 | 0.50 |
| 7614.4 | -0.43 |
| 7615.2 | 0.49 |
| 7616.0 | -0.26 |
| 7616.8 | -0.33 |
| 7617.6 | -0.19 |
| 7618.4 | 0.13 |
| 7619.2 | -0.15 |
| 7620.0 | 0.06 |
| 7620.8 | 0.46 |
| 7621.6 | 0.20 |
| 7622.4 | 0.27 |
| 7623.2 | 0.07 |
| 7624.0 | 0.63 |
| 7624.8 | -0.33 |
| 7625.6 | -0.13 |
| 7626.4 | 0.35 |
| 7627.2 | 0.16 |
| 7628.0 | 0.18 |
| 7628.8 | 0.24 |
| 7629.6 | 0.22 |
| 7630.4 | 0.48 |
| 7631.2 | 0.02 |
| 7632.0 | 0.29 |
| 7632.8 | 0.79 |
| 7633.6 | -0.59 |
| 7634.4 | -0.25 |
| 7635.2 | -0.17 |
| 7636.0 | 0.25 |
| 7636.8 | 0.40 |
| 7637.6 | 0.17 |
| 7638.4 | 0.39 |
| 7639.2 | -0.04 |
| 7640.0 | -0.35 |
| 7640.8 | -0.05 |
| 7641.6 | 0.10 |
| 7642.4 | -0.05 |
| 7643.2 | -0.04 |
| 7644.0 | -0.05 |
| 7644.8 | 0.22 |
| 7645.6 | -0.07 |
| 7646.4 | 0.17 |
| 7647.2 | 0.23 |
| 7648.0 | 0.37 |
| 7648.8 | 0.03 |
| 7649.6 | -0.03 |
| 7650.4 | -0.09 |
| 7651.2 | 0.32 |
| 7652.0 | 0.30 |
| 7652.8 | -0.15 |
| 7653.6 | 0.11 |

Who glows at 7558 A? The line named [O II] 3727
